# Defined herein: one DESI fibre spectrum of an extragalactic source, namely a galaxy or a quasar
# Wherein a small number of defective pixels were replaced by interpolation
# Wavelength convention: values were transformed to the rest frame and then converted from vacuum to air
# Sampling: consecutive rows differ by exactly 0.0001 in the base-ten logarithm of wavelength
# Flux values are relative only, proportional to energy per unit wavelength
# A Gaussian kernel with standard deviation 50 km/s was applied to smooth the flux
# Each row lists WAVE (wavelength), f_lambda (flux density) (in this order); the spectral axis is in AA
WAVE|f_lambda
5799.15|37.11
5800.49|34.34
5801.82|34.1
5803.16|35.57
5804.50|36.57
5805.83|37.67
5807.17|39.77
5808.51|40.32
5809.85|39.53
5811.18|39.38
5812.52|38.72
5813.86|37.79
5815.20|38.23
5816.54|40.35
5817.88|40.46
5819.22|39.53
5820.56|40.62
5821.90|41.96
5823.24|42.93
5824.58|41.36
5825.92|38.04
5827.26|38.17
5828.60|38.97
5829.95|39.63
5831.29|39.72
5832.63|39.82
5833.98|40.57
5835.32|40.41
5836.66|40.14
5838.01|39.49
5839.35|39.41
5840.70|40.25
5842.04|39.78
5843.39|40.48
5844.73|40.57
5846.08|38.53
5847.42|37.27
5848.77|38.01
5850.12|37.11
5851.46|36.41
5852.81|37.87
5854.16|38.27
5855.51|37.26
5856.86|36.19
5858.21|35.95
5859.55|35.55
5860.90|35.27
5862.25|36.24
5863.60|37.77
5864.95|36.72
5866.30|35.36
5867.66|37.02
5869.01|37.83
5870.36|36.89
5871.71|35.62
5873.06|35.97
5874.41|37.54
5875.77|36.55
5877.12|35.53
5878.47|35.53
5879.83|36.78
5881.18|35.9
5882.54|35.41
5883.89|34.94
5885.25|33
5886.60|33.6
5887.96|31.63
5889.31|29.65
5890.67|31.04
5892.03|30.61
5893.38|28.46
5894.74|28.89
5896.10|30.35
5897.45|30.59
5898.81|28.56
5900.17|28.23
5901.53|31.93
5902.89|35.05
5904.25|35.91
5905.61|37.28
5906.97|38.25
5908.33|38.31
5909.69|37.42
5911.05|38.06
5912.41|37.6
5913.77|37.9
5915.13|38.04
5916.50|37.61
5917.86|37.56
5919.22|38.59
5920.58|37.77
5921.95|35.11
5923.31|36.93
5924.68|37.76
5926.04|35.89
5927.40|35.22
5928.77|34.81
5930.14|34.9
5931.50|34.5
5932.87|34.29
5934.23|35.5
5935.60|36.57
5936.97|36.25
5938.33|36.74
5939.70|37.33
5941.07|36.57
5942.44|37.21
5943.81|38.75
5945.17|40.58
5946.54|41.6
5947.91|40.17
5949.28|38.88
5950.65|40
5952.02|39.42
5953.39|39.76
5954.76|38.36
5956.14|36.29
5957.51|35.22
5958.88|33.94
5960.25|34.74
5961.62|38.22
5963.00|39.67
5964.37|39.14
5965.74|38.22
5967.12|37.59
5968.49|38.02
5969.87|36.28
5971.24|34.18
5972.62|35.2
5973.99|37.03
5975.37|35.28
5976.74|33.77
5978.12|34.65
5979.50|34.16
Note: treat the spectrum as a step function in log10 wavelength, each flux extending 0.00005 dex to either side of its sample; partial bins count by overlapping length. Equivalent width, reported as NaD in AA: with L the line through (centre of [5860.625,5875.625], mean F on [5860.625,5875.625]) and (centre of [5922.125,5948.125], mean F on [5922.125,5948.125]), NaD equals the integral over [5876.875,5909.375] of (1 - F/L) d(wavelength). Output 3.1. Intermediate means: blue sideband 36.6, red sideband 36.8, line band 33.2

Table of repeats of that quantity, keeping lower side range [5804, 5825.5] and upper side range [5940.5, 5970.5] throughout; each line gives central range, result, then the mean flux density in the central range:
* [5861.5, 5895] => 3.7 AA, 34.6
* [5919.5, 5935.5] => 1.1 AA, 35.8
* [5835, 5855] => 0.2 AA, 38.9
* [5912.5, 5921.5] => 0.2 AA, 37.8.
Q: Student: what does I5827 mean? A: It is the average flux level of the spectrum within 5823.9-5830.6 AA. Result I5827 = 39.2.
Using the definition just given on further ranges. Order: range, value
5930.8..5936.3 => 35.2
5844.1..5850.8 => 38.3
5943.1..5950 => 40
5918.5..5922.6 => 37.2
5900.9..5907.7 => 35.7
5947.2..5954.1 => 39.7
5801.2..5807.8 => 36.7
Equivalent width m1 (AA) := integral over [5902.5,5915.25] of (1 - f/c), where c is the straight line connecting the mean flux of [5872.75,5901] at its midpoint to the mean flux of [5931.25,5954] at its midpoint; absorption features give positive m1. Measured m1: -0.95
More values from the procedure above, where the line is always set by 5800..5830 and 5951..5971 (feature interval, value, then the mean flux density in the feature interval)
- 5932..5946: 0.25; 37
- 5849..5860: 0.46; 36.9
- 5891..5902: 2.42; 29.7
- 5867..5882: 0.72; 36.5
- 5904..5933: 0.77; 36.9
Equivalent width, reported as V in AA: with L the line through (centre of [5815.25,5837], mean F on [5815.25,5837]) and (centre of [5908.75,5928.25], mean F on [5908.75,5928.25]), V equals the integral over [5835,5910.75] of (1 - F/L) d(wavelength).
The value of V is 5.8 AA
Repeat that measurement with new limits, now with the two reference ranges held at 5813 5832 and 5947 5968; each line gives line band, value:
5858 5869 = 0.8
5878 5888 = 1.1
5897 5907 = 1.5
